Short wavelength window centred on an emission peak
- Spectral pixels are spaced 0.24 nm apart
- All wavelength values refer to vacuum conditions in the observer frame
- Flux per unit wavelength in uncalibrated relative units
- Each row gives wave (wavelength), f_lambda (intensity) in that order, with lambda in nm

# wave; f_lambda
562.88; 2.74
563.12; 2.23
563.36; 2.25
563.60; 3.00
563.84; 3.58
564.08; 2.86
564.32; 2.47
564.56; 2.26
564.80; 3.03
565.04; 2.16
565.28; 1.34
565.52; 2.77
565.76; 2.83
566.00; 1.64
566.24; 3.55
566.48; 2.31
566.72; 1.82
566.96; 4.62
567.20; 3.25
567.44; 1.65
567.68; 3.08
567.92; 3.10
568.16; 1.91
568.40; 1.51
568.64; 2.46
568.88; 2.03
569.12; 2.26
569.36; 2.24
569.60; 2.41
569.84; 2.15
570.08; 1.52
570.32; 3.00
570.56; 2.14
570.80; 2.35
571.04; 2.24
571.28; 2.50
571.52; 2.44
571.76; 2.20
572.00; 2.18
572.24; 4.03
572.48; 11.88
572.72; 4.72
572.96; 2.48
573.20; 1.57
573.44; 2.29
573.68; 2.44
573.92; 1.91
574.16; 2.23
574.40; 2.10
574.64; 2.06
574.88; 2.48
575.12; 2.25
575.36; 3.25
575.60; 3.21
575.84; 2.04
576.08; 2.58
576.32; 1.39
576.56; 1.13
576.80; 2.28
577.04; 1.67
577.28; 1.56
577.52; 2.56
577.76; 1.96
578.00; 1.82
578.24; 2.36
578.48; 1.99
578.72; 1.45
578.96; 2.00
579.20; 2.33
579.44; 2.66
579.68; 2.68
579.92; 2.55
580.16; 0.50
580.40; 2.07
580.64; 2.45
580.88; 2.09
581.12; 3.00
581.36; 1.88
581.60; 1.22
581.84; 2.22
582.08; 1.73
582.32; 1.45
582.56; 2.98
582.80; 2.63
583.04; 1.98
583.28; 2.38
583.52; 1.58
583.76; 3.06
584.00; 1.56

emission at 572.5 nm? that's [O III] 5007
